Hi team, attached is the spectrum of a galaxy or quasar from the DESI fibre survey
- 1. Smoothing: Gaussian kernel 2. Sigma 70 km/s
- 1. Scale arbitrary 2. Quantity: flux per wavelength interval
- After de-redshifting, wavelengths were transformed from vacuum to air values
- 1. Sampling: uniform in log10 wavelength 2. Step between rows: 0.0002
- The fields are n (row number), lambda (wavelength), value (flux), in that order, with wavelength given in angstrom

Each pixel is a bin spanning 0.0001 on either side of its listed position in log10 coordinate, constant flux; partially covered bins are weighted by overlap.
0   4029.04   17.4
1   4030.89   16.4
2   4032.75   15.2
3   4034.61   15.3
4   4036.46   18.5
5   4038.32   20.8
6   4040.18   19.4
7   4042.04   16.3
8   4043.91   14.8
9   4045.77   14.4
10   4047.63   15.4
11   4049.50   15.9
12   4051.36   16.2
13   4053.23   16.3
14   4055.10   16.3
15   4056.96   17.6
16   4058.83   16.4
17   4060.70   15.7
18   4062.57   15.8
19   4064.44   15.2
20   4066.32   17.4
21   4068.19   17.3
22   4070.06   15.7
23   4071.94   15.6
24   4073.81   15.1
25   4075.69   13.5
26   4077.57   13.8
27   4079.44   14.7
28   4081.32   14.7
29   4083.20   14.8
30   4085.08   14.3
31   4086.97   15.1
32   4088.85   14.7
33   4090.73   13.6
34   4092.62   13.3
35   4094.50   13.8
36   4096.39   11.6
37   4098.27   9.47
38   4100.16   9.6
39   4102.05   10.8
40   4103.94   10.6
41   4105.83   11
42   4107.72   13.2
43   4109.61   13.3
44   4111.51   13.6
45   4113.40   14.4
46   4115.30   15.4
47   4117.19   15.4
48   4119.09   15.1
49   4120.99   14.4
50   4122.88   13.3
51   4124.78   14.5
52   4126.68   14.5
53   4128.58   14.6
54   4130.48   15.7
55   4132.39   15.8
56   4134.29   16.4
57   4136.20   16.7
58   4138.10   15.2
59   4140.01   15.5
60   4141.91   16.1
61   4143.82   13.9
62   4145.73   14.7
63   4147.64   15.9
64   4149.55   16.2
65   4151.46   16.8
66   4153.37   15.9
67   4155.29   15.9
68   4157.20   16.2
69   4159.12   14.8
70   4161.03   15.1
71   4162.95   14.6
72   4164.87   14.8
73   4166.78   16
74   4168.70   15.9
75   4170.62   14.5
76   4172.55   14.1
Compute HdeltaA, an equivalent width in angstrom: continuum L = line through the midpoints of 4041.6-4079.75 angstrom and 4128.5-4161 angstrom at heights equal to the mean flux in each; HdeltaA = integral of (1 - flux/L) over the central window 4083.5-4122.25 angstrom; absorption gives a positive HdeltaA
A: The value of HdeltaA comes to 6.2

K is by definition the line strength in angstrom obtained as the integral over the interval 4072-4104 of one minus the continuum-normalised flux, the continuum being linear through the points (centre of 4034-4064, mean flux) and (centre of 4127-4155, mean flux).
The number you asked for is 5.7 angstrom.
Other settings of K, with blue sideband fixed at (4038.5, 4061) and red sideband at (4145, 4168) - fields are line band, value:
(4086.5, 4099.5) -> 2.54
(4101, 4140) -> 4.02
